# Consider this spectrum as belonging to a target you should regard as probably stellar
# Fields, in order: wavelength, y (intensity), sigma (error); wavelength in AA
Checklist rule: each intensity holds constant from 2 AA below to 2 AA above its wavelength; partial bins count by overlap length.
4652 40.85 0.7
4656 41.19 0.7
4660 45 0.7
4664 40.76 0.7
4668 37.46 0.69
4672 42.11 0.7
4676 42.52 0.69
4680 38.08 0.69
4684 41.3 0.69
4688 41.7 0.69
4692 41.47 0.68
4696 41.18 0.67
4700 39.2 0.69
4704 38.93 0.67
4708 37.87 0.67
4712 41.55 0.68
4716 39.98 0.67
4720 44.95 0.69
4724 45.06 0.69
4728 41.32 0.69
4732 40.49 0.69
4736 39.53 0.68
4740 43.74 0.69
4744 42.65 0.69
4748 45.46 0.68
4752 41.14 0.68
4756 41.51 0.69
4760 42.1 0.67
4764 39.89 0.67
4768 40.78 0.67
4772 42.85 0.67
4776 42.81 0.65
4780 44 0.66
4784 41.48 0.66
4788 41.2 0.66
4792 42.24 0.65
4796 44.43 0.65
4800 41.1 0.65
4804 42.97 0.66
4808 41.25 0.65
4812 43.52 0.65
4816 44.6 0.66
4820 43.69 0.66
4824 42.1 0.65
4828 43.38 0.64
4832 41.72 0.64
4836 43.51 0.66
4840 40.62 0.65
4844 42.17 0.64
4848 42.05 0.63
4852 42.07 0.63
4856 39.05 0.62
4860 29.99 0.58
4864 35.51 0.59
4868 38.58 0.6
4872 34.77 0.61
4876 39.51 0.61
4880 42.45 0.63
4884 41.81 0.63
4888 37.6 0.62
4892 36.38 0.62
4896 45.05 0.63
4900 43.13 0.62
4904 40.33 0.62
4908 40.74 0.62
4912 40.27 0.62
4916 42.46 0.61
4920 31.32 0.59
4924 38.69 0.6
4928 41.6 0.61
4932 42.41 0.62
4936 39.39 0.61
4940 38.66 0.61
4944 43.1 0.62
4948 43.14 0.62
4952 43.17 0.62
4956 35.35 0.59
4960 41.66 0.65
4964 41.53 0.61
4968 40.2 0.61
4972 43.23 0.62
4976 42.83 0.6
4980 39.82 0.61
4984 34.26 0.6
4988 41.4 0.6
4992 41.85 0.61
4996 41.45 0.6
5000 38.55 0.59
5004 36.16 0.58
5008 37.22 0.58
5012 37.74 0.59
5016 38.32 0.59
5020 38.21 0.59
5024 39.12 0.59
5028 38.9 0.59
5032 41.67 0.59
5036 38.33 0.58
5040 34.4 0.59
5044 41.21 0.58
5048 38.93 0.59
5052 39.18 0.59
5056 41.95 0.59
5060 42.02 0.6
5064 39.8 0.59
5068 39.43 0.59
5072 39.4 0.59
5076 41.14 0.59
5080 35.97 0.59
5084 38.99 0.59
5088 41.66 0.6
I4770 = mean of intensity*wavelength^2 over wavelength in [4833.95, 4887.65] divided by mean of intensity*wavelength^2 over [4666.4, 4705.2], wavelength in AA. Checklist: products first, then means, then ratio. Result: 1.0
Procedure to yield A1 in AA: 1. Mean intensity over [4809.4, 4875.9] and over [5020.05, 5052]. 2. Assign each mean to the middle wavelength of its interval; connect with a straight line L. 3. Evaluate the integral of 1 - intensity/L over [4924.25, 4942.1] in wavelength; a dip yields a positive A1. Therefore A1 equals -0.3 AA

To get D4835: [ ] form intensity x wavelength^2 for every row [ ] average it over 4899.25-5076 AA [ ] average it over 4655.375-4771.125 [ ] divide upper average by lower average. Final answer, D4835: 1.08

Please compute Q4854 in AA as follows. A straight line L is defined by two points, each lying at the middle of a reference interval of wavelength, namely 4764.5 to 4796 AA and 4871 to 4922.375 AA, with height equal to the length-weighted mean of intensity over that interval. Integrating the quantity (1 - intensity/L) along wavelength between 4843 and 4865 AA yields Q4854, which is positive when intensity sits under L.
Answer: 1.2 AA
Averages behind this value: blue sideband 42.2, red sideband 39.8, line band 38.4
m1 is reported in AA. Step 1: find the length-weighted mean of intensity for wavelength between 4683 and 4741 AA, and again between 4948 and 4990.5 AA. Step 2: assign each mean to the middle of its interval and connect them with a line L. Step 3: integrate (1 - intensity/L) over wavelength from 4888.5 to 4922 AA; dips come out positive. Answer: 0.67 AA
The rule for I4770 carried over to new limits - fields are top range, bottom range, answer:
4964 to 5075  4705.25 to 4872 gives 1.05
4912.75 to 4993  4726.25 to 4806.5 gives 1.03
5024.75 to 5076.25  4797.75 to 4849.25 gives 1.02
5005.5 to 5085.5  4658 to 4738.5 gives 1.10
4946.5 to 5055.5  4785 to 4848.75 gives 1.00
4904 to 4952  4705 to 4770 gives 1.05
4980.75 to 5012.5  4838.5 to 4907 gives 1.03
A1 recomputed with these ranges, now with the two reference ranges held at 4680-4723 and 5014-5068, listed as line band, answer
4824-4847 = -1.15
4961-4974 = -0.64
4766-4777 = -0.43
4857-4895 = 2.30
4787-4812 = -1.21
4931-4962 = -0.80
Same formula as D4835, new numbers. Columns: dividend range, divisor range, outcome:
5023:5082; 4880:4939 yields 1.04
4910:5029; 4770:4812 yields 1.01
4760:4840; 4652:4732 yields 1.08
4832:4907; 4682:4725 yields 1.04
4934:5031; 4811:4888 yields 1.04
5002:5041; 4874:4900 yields 0.99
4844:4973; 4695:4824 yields 1.01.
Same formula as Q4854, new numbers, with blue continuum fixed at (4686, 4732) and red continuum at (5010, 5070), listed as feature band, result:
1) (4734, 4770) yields -0.8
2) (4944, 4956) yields -0.6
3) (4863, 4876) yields 1.1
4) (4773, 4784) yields -0.6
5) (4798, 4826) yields -1.5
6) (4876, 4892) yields 0.1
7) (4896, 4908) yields -0.6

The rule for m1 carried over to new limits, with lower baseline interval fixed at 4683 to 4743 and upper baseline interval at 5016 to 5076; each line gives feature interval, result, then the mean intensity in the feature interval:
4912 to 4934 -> 0.41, 39.4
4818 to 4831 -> -0.74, 43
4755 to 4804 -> -1.43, 42.1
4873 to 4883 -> -0.02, 40.4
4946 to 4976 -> -1.02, 41.3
